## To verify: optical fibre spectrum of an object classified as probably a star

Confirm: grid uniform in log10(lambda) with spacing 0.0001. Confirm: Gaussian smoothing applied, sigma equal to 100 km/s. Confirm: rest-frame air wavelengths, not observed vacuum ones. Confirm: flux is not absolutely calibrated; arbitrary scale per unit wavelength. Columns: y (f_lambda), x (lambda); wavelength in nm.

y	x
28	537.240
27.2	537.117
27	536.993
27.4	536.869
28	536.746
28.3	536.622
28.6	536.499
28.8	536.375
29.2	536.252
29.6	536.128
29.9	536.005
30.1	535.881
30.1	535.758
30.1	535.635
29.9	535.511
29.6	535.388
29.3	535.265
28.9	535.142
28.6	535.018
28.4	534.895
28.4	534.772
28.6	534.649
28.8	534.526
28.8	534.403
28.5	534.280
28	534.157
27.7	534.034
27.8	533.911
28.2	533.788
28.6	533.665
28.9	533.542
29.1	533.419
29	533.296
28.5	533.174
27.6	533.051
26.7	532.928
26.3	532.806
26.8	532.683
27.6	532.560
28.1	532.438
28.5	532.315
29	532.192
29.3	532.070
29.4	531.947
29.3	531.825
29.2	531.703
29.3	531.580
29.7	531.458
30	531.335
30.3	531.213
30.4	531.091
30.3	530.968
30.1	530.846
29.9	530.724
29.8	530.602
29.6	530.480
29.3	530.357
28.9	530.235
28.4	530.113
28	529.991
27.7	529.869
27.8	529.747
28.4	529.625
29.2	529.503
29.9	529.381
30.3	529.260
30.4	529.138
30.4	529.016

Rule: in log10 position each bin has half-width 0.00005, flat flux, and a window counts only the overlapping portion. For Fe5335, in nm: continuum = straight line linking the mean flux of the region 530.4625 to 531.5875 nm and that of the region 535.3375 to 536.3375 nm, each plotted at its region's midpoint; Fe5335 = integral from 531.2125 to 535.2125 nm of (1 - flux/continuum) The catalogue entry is 0.19 nm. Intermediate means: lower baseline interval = 30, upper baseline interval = 29.8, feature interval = 28.5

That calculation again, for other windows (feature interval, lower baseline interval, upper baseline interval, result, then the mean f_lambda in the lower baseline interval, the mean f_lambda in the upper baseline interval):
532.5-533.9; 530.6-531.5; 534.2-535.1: 0.06 nm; 30.1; 28.6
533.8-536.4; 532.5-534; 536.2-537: -0.08 nm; 27.9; 28.3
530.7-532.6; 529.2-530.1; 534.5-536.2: -0.03 nm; 28.8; 29.3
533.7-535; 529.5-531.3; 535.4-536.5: 0.05 nm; 29.2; 29.6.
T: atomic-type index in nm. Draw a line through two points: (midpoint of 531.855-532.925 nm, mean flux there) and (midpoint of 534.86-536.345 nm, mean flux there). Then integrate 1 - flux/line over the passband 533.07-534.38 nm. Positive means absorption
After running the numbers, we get 0.01 nm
